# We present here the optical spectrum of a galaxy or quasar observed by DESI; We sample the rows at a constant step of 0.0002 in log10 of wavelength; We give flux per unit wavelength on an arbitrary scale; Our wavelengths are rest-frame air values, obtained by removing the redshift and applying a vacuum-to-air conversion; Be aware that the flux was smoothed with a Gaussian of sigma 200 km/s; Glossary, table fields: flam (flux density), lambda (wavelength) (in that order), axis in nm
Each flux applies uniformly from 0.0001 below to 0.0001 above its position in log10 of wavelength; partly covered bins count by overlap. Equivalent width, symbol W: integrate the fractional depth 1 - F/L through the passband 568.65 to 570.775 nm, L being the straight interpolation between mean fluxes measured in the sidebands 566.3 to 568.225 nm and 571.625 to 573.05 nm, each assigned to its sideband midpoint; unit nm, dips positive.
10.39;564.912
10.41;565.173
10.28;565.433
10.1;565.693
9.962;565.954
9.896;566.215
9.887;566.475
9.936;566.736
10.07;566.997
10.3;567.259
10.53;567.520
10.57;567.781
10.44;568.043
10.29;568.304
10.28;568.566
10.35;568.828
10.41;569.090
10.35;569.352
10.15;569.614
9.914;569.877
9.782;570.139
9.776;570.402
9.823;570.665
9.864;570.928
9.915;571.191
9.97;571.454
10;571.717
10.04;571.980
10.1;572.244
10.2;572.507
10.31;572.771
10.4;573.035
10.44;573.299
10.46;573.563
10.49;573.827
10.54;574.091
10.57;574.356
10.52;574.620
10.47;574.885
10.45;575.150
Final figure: 0.03 nm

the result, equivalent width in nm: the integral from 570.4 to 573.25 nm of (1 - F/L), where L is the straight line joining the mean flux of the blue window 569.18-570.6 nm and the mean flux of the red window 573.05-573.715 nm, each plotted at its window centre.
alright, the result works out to 0.05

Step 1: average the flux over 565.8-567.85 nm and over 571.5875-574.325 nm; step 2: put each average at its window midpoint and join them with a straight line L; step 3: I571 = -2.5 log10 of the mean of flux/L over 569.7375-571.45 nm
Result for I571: 0.04 mag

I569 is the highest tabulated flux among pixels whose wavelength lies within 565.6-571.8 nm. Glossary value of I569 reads 10.57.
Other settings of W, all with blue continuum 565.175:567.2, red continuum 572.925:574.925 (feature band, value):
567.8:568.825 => -0.02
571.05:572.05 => 0.04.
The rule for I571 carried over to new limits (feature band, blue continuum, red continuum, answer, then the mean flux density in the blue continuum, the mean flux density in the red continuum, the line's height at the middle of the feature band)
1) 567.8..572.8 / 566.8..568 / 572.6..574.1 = 0.03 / 10.3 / 10.4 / 10.4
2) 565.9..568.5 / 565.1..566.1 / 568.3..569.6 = 0.00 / 10.2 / 10.3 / 10.2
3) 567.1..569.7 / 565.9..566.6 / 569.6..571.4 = -0.05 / 9.92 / 9.87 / 9.89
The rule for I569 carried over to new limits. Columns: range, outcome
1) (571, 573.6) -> 10.46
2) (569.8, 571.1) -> 9.914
